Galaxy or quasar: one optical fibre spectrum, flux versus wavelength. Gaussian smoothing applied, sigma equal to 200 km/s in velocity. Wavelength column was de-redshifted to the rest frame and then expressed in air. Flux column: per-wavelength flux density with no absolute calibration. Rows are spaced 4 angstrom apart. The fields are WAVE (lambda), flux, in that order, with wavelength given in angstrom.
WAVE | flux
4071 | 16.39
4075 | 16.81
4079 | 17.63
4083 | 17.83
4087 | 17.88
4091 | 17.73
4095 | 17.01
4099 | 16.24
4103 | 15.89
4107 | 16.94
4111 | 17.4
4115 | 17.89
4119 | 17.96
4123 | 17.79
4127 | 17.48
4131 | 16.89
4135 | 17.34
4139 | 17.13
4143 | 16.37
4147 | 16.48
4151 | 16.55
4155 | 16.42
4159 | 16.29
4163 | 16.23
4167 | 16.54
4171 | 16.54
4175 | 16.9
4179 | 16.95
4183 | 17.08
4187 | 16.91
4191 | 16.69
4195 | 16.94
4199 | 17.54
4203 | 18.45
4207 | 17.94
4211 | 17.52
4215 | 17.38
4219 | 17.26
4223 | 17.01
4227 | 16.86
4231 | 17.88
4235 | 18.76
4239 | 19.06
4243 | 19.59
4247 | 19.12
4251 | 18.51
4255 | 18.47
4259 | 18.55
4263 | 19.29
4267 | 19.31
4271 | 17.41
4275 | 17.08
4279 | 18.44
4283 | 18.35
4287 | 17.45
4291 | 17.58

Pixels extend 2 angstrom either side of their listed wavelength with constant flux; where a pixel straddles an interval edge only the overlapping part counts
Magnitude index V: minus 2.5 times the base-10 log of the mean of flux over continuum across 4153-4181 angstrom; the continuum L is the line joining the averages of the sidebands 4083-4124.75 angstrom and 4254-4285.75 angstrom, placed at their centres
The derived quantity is 0.07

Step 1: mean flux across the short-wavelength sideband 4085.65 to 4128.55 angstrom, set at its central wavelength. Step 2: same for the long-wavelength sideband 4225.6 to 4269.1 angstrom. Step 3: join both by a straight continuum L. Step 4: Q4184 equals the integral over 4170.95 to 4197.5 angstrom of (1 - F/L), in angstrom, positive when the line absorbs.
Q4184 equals 1.7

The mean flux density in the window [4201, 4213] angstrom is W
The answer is 18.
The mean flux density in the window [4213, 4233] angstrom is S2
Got 17.3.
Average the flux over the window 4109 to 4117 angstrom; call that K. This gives 17.6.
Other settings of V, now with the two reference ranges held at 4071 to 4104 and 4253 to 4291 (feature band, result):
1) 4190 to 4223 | 0.023 mag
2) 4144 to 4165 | 0.072 mag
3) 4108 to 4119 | -0.022 mag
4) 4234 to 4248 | -0.065 mag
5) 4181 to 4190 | 0.047 mag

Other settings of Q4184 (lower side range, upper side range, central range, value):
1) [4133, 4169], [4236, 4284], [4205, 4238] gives 0.5 angstrom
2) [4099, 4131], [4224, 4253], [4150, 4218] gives 3.6 angstrom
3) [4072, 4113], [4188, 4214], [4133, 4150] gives 0.5 angstrom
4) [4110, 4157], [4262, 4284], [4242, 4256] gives -0.6 angstrom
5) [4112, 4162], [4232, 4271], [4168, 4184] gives 0.7 angstrom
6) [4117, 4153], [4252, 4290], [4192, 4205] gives 0.1 angstrom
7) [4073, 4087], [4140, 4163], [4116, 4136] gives -0.8 angstrom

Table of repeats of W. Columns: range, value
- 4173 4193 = 16.9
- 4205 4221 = 17.5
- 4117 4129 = 17.7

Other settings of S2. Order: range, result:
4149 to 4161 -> 16.4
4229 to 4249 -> 18.9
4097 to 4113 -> 16.6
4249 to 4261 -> 18.5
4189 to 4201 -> 17.1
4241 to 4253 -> 19.1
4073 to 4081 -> 17.2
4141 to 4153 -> 16.5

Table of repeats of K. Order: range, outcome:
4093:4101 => 16.6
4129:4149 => 16.8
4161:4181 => 16.6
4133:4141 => 17.2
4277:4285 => 18.4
